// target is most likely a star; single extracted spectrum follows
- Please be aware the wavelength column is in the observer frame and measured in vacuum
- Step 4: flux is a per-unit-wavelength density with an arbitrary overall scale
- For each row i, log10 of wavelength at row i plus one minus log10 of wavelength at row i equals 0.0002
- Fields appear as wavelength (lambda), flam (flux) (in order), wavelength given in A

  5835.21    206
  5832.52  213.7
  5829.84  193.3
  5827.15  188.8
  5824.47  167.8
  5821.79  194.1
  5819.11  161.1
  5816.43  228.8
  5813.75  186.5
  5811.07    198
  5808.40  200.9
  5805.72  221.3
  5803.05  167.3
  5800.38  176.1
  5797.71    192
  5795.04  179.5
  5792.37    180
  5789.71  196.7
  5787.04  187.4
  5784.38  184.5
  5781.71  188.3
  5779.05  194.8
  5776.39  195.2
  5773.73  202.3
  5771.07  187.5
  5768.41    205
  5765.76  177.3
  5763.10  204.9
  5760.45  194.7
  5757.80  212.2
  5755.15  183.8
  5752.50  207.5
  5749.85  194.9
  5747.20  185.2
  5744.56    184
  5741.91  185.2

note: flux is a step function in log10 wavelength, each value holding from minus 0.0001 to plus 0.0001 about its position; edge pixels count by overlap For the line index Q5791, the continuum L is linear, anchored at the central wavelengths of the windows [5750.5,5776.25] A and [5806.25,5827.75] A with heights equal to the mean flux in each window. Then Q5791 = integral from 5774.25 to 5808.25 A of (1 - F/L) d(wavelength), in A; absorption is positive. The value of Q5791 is 0.89 A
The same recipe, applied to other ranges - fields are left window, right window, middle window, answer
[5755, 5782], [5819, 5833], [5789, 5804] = 0.8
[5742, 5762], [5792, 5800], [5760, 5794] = -0.7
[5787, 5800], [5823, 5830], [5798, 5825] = -1.0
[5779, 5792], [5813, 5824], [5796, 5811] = -0.1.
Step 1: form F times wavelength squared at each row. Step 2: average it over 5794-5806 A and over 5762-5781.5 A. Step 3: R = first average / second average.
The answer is 0.96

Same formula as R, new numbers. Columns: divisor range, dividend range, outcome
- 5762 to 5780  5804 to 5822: 1.03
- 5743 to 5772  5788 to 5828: 0.99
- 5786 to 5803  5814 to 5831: 1.04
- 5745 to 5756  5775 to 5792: 1.00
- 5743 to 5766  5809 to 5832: 1.00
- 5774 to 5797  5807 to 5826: 1.02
